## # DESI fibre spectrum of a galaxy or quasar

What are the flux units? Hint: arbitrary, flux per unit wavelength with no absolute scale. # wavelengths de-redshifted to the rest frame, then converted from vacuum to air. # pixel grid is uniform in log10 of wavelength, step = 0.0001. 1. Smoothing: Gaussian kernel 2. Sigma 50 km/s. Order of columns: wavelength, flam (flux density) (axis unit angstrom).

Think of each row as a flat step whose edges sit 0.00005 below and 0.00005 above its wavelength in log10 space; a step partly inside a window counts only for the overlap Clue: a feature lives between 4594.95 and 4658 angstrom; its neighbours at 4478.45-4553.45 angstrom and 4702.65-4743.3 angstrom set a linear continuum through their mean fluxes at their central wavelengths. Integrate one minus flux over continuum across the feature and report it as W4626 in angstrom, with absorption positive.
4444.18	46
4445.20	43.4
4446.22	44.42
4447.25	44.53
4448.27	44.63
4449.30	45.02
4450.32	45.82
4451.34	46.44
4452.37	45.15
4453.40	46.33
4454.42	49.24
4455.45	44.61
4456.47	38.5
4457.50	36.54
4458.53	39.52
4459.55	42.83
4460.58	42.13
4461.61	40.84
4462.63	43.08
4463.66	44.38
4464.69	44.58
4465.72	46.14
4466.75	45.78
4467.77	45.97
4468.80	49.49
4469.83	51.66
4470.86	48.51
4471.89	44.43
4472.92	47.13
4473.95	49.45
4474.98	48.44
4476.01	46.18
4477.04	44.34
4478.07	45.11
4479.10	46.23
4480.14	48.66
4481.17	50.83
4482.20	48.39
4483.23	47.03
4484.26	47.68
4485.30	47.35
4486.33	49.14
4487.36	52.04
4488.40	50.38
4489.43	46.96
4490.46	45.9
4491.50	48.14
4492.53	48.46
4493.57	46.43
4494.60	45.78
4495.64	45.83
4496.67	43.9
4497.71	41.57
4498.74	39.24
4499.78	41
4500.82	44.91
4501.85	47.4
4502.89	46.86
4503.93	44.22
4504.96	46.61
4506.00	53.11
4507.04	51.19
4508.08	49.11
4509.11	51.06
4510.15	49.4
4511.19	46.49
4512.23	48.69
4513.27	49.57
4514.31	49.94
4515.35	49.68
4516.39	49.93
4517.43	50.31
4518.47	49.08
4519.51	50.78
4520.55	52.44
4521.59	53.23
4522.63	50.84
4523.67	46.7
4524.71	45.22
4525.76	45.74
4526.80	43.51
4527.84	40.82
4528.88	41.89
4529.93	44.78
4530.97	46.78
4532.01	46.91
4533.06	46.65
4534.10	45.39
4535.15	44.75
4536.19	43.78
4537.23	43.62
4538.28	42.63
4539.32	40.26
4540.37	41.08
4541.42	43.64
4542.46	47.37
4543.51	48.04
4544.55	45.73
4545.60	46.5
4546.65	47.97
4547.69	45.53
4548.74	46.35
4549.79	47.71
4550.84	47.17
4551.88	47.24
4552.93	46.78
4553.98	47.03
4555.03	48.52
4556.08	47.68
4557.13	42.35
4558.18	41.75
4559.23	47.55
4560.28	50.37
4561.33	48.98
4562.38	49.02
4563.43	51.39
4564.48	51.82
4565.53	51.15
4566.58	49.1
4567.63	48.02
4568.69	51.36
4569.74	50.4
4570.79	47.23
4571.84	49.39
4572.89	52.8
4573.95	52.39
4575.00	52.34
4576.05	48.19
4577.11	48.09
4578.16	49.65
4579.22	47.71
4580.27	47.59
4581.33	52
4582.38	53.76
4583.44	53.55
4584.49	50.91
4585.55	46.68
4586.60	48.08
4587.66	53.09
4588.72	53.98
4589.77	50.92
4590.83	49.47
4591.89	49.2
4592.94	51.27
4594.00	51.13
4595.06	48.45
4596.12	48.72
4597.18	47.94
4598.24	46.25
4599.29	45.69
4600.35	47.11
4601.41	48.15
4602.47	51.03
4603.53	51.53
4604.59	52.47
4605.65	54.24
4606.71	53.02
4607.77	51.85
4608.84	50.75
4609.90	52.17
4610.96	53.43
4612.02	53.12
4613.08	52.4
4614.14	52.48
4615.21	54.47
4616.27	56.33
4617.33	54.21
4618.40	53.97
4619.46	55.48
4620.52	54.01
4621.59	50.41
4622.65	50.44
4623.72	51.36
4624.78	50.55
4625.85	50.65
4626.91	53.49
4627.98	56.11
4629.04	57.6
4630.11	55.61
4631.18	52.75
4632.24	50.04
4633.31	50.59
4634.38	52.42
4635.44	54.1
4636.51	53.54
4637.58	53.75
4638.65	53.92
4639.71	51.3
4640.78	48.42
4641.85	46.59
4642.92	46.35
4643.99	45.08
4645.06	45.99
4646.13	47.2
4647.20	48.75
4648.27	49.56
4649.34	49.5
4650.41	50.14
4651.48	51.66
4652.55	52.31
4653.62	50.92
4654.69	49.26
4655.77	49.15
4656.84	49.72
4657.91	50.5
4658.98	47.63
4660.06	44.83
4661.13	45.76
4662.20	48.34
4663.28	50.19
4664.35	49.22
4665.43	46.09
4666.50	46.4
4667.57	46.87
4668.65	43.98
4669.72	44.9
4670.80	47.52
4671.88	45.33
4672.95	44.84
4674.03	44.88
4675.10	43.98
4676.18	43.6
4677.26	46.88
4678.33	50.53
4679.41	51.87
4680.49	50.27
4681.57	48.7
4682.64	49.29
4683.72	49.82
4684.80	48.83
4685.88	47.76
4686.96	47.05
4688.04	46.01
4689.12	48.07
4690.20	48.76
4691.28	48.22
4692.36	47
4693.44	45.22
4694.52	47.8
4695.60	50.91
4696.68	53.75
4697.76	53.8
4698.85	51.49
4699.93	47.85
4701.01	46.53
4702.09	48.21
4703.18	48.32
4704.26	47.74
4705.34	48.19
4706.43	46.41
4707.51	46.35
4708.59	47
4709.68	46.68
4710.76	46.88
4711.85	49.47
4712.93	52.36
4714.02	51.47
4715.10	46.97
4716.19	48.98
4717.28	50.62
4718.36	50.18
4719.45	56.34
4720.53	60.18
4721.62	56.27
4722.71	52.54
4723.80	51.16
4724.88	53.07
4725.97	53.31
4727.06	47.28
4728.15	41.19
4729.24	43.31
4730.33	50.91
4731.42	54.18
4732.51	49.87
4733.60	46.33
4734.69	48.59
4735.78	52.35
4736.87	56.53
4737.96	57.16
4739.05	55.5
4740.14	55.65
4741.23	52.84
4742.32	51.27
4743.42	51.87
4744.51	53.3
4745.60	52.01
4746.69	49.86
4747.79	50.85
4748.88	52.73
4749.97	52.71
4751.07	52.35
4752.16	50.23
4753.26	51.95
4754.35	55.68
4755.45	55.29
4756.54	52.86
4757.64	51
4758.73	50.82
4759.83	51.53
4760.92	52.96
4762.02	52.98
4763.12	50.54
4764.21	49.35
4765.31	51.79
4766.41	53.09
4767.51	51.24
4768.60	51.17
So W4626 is -2.9 angstrom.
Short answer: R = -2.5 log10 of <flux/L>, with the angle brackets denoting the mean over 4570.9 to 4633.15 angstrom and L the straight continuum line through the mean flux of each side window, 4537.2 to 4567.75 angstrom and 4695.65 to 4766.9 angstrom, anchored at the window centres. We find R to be -0.07 mag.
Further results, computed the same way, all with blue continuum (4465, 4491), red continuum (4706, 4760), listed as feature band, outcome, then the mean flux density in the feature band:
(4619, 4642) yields -0.06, 52.5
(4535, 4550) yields 0.08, 45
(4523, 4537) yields 0.08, 44.9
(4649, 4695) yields 0.06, 47.9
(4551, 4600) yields 0.00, 49.3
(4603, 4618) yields -0.07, 53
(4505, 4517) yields -0.03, 49.7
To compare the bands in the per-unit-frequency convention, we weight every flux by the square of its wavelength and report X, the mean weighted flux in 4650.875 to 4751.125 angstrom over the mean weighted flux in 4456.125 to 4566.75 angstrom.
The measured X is 1.2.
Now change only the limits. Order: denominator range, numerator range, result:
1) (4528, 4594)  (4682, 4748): 1.12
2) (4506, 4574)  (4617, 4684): 1.09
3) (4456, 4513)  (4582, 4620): 1.17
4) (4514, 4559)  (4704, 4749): 1.19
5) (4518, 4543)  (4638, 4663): 1.13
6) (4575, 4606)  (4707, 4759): 1.09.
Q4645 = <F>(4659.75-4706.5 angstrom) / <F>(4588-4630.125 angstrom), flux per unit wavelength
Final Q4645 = 0.92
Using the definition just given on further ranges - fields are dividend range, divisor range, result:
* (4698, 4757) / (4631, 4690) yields 1.05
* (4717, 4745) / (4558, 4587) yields 1.04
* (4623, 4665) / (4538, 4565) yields 1.08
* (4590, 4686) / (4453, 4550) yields 1.08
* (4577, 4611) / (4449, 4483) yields 1.10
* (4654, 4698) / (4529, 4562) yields 1.05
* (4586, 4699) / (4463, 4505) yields 1.07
